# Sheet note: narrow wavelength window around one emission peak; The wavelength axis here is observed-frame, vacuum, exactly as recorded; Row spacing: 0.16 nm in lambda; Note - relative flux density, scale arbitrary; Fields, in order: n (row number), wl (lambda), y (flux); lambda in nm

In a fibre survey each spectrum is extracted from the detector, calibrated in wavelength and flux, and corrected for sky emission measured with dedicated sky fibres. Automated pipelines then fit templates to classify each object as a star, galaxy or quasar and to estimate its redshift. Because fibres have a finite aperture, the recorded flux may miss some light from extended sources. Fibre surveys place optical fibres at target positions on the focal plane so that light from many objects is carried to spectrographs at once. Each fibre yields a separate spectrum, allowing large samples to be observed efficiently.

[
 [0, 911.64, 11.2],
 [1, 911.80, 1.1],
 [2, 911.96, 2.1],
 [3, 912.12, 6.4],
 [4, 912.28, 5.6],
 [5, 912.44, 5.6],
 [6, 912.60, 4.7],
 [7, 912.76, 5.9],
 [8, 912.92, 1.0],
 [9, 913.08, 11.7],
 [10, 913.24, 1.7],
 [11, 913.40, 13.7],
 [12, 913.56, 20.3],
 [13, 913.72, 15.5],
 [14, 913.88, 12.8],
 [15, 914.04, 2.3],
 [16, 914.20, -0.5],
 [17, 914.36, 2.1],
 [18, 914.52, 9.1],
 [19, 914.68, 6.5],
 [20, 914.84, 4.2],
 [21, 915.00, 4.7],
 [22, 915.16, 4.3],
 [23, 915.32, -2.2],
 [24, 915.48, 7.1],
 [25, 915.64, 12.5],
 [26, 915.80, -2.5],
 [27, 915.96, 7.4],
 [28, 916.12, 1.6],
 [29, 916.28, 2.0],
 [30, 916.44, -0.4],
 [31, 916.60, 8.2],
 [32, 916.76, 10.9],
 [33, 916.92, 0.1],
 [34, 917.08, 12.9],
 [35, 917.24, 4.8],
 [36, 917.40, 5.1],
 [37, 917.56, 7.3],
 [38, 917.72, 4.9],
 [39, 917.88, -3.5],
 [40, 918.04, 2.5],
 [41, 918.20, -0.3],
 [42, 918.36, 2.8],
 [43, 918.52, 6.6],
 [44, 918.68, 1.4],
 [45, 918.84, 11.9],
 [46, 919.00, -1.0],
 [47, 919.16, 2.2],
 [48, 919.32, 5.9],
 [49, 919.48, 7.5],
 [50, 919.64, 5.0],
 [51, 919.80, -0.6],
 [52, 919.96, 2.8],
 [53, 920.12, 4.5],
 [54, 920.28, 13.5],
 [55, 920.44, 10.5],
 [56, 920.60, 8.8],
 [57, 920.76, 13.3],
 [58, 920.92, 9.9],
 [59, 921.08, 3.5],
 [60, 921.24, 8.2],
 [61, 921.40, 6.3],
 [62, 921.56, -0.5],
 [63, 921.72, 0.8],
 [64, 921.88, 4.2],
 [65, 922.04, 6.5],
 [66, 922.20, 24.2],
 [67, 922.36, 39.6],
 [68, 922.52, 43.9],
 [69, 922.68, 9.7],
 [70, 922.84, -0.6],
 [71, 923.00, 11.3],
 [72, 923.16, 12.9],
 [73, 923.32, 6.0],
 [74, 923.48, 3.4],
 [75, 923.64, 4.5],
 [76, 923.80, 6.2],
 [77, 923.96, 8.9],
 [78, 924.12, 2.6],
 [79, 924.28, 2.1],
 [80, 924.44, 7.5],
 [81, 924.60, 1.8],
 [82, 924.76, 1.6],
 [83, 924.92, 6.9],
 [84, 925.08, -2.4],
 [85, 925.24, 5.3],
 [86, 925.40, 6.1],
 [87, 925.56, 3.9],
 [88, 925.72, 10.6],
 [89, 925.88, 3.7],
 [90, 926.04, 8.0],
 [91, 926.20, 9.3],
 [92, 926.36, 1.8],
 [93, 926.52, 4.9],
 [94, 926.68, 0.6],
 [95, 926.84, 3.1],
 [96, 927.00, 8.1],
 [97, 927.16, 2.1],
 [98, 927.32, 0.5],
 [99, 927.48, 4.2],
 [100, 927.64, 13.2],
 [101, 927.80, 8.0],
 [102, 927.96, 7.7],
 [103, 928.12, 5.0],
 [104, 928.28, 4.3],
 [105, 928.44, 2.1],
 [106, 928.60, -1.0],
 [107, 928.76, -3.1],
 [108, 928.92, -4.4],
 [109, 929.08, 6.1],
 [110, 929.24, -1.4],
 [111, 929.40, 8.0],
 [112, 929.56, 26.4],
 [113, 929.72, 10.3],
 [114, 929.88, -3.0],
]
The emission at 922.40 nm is [O III] 5007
